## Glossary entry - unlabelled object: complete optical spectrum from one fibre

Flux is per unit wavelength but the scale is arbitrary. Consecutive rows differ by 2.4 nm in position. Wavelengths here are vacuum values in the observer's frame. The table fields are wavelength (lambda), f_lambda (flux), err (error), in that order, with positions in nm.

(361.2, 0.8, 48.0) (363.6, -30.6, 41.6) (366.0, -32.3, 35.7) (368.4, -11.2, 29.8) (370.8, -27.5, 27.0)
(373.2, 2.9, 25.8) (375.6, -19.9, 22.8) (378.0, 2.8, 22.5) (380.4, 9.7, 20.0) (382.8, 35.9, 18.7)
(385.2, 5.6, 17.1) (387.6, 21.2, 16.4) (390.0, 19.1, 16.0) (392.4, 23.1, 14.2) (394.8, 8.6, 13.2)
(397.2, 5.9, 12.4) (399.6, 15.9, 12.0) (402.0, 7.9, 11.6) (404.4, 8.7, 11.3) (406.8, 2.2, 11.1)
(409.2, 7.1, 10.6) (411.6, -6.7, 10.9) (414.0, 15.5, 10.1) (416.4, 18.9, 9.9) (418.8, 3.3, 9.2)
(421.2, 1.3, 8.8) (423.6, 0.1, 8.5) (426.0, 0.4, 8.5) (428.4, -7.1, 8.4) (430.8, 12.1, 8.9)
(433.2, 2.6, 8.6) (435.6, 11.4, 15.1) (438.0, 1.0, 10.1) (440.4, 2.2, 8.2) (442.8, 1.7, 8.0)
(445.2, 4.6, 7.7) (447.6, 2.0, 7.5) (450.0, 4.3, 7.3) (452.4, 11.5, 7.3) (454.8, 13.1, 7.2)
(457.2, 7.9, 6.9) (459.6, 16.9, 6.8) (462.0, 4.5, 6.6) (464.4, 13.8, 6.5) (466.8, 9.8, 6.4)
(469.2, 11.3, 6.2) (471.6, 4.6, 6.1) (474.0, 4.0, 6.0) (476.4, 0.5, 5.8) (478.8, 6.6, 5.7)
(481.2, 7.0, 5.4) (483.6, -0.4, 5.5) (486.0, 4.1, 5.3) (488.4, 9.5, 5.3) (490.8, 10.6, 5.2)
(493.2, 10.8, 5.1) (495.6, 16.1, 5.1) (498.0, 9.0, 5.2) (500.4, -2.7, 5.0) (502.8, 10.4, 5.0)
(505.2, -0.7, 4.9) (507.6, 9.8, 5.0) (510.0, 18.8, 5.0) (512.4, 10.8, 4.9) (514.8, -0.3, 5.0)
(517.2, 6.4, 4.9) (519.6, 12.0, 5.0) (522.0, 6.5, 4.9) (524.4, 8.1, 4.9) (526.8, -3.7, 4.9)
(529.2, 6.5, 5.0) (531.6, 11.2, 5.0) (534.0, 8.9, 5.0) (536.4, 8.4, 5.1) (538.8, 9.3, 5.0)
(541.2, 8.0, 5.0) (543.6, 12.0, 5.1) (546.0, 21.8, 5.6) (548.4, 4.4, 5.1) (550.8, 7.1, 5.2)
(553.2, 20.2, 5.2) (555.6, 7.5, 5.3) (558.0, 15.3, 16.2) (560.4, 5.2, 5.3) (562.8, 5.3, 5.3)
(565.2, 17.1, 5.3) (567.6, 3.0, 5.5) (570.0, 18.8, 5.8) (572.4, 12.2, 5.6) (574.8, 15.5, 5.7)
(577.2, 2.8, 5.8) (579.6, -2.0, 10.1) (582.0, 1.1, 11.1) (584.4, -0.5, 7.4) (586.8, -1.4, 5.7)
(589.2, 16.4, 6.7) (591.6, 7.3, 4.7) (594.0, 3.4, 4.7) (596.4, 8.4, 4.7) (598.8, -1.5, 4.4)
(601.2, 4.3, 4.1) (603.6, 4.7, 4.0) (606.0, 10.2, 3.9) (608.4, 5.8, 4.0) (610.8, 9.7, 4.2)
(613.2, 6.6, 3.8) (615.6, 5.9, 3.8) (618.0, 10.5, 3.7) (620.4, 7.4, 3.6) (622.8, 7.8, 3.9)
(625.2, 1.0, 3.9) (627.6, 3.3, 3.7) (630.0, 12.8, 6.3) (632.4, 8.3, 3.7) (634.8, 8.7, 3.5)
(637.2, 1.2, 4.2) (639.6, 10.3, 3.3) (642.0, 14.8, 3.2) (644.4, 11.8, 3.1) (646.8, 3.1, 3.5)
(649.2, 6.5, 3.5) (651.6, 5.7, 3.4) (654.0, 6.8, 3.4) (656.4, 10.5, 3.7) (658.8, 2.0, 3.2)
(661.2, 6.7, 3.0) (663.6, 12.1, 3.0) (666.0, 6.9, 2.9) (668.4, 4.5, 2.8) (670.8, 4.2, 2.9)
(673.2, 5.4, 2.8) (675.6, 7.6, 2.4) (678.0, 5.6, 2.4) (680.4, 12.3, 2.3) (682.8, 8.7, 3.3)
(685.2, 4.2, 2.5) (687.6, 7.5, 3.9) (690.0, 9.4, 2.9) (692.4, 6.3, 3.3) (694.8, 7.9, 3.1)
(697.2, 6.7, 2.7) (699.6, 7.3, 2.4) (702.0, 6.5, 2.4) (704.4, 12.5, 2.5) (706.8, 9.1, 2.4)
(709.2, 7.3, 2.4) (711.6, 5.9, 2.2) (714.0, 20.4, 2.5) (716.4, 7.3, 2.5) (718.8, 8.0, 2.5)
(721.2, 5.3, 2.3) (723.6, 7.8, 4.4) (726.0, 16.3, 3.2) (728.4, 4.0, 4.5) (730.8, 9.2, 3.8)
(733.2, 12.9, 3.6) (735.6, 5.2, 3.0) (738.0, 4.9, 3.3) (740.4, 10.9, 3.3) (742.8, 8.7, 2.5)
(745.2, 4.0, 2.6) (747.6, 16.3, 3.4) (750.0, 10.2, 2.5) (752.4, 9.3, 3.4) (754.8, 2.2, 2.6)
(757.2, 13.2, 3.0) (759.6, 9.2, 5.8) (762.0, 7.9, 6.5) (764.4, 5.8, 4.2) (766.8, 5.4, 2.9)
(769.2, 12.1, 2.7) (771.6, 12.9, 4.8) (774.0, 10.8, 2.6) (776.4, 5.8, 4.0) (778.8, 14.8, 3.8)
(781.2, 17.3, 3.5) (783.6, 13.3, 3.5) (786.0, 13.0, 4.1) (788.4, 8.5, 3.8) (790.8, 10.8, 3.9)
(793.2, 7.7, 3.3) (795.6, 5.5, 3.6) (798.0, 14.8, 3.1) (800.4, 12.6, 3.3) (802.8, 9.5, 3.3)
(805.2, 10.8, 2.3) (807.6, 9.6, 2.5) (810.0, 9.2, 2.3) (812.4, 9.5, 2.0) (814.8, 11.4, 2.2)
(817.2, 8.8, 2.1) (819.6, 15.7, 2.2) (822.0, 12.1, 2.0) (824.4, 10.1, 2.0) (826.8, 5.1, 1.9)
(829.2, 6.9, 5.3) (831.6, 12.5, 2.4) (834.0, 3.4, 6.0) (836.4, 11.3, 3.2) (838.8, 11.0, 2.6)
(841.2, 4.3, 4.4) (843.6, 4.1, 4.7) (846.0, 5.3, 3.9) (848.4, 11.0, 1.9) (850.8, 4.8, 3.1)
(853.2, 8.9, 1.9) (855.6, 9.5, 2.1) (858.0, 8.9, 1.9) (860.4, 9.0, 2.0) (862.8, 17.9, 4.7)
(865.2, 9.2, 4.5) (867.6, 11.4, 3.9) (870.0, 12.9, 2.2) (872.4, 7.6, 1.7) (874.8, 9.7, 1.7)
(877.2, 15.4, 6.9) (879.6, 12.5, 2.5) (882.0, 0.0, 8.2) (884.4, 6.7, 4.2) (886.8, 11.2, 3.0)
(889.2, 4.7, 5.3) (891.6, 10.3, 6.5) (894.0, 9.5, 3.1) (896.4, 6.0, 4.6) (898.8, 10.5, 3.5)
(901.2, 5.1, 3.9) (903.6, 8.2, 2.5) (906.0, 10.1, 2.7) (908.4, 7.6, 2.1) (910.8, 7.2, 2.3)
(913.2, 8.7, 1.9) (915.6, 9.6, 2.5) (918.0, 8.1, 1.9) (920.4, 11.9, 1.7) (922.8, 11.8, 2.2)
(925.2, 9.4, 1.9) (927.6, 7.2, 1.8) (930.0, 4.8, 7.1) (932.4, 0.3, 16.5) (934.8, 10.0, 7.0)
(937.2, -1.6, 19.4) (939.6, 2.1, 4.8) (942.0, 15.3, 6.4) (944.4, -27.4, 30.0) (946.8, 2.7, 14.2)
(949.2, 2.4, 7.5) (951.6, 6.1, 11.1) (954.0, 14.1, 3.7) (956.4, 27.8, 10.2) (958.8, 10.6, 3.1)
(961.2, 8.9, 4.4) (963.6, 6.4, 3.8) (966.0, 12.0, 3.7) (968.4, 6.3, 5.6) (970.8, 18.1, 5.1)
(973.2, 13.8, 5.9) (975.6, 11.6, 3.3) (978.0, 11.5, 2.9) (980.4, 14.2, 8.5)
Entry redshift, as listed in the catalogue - 0.917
